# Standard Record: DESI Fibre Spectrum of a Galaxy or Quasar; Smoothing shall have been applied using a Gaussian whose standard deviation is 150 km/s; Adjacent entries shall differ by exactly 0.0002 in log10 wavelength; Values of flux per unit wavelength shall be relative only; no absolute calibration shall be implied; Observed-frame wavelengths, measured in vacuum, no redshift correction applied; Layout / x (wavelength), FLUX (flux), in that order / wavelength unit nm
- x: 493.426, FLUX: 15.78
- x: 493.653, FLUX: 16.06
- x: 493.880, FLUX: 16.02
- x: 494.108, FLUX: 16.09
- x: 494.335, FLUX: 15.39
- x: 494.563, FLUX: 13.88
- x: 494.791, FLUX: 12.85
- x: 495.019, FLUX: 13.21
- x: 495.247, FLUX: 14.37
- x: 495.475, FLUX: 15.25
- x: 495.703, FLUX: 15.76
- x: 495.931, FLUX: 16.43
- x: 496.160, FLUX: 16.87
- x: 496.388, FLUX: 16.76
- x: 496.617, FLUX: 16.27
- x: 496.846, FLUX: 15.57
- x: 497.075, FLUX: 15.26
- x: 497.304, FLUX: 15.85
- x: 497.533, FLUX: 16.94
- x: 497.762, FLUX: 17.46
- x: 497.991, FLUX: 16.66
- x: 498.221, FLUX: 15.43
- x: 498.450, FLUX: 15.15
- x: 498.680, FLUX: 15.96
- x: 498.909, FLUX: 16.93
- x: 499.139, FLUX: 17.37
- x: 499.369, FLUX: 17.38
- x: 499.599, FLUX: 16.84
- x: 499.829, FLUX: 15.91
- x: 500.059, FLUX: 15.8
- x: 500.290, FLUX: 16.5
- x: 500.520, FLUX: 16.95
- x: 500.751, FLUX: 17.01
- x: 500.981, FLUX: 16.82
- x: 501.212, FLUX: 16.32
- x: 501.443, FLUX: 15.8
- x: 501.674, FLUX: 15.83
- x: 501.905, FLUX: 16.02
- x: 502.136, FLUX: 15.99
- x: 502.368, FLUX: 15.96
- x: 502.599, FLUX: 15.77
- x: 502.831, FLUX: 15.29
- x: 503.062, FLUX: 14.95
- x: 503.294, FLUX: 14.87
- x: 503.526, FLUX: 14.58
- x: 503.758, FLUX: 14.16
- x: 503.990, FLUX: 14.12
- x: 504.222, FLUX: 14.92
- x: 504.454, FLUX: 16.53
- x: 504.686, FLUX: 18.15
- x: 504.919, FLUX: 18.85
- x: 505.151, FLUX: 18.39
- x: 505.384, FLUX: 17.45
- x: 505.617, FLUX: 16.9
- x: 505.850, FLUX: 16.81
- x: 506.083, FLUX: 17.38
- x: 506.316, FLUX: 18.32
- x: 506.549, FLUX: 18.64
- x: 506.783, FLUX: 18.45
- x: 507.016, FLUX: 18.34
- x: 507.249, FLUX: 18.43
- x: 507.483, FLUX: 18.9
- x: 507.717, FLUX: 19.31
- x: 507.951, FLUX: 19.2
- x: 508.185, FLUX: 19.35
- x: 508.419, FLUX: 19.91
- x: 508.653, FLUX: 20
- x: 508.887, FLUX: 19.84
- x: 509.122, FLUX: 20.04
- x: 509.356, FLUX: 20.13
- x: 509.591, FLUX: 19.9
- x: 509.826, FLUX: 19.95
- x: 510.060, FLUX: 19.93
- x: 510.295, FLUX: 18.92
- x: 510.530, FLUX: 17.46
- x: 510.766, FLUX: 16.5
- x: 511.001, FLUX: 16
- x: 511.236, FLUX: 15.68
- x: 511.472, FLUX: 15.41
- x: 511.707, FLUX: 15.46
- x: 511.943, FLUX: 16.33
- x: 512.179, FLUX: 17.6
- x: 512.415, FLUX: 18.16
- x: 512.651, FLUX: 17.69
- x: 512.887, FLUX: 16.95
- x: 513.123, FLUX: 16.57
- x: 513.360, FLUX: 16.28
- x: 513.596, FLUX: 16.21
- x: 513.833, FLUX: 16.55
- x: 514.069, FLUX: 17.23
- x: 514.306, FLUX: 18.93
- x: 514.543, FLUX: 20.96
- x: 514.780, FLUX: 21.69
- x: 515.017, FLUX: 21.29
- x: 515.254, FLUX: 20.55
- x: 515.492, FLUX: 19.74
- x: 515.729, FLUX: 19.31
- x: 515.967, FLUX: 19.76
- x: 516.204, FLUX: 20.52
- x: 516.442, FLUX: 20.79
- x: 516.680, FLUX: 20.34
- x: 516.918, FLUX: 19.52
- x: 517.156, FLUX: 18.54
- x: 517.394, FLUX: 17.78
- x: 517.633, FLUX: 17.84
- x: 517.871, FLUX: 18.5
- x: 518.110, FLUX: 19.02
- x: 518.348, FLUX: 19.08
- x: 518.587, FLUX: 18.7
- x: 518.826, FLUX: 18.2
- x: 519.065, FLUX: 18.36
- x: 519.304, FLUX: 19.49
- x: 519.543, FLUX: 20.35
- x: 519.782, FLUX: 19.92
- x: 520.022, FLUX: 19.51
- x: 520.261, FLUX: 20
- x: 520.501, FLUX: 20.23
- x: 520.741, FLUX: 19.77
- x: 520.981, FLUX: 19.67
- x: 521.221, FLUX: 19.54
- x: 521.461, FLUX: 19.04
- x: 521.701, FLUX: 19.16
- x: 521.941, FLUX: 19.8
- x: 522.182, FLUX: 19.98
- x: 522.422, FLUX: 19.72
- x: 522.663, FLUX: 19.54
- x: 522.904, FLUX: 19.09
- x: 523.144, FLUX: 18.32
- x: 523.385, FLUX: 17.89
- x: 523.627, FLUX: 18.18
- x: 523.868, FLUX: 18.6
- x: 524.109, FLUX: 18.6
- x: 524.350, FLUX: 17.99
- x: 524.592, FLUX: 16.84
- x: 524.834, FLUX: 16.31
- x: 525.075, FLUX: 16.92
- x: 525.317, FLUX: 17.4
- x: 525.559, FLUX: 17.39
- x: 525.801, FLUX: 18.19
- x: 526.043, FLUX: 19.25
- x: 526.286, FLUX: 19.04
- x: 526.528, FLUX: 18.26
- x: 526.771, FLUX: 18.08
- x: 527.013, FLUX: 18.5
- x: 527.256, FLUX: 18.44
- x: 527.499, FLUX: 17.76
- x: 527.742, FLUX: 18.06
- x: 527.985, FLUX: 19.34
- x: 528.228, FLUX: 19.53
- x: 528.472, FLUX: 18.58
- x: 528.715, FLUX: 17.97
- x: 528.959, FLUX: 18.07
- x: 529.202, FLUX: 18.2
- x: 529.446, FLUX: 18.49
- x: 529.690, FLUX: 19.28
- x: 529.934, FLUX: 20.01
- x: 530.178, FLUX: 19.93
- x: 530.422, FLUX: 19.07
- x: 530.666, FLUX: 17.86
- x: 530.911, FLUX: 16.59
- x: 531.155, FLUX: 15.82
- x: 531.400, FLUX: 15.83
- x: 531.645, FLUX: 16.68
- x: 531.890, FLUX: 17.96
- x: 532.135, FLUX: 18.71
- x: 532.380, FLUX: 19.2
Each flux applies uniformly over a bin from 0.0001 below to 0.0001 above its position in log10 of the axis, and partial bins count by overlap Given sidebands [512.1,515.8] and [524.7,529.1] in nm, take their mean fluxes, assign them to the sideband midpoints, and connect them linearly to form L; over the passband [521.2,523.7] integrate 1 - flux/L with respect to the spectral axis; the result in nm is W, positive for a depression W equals -0.11 nm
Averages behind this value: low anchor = 18.5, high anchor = 18.2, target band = 19.1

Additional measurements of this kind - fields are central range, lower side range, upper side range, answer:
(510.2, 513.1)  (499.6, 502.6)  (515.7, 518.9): 0.209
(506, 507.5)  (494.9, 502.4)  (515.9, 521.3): -0.076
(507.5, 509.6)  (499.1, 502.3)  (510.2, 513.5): -0.381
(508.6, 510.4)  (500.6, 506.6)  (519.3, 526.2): -0.286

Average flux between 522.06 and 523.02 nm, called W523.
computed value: 19.6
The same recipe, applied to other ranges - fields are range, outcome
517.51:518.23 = 18.5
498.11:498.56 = 15.3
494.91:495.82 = 14.7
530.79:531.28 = 16.2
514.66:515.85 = 20.5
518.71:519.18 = 18.3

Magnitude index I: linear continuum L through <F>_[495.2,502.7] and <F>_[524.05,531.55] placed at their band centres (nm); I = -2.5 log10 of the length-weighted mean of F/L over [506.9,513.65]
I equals -0.07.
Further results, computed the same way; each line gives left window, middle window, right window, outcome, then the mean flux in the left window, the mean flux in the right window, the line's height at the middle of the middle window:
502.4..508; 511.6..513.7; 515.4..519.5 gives 0.093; 17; 19.2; 18.3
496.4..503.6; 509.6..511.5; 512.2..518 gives 0.017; 16.1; 18.8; 18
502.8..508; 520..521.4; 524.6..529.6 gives -0.111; 17.1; 18.2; 17.8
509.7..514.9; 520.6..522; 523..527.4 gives -0.094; 17.6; 18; 17.9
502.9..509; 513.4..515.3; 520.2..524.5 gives -0.037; 17.6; 19.1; 18.4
